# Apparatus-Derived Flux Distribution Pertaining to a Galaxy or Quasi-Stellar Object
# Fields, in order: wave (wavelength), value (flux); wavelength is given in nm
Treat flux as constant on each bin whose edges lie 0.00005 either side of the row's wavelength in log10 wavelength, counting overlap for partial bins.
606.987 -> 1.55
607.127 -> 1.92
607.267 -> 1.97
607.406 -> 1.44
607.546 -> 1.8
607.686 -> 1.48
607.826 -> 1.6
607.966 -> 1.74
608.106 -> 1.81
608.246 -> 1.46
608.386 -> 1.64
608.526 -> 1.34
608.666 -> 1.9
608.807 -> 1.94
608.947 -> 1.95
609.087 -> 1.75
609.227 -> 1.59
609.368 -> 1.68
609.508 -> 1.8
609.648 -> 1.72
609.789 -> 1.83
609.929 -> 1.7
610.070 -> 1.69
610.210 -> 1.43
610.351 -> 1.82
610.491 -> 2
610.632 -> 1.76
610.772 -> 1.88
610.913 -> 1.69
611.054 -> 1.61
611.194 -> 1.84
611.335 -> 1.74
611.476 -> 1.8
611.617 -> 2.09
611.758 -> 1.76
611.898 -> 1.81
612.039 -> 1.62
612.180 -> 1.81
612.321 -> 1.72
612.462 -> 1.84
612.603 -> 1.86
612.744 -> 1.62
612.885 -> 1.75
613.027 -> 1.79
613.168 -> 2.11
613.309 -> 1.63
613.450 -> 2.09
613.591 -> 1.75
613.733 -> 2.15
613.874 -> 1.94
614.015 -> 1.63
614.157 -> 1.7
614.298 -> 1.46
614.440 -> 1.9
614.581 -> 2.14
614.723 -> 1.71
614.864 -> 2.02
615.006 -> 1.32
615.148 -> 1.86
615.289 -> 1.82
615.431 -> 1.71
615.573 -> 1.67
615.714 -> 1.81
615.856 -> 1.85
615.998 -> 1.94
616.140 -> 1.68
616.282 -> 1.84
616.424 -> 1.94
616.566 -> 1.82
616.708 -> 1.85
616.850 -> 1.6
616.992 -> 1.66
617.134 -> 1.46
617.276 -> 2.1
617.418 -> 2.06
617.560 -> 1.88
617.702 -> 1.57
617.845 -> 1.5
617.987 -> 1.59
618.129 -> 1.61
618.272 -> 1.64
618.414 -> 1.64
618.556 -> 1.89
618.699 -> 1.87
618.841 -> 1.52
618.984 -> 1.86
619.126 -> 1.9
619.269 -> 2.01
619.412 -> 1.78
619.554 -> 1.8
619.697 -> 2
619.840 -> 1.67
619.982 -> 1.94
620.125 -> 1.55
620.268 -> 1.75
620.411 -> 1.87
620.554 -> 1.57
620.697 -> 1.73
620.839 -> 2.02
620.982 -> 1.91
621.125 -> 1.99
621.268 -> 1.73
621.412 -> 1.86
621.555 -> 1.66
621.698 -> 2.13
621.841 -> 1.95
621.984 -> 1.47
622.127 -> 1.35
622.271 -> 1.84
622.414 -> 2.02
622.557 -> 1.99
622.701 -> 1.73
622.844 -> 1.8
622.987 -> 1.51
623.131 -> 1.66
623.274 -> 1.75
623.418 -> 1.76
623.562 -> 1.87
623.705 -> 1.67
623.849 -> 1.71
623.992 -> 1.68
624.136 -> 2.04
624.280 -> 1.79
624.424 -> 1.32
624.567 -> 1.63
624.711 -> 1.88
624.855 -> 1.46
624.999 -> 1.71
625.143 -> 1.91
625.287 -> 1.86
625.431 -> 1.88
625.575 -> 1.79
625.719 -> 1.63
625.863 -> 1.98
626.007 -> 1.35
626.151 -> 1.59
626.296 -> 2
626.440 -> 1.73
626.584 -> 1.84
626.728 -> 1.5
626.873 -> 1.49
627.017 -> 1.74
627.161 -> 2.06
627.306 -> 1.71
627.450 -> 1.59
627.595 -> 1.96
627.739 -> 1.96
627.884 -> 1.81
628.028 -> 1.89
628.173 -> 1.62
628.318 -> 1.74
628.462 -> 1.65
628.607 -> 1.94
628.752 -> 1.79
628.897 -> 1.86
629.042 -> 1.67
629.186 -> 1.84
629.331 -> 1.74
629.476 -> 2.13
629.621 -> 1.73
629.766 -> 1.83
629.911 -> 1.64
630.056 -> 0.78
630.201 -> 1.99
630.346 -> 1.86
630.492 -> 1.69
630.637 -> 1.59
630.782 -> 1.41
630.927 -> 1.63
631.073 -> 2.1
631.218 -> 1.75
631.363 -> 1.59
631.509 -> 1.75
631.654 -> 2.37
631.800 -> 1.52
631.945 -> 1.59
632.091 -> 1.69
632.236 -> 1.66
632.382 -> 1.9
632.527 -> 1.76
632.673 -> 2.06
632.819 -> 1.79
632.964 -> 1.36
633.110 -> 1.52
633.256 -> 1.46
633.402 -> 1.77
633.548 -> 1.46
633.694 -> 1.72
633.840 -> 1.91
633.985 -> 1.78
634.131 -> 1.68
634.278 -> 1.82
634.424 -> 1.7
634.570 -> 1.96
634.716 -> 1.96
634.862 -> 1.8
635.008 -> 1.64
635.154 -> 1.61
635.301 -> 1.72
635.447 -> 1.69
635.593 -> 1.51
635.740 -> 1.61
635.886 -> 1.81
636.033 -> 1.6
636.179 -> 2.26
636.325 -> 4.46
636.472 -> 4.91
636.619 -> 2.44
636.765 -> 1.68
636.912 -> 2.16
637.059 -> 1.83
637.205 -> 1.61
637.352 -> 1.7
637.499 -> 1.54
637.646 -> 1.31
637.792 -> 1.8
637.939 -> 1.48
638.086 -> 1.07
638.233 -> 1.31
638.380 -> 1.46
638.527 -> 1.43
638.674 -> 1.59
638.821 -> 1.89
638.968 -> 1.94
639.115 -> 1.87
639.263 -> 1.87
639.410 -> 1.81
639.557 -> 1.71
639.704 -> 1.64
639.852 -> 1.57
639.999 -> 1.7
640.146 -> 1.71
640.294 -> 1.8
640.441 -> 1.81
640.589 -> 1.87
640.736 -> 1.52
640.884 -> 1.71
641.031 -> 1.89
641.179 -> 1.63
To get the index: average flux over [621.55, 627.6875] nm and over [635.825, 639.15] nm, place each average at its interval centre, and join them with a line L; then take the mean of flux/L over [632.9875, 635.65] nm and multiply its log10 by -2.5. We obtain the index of 0.13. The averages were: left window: 1.75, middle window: 1.7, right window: 1.96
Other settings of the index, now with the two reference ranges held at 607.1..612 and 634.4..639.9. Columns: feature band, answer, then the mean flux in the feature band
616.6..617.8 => 0.00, 1.77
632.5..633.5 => 0.12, 1.66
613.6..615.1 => -0.02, 1.79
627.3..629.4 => 0.02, 1.79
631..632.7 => 0.02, 1.81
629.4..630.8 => 0.10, 1.67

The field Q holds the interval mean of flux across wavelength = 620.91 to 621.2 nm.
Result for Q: 1.95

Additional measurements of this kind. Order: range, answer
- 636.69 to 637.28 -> 1.82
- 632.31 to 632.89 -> 1.88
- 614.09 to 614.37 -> 1.58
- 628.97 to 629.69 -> 1.82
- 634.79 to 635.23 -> 1.68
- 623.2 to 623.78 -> 1.76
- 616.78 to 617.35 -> 1.71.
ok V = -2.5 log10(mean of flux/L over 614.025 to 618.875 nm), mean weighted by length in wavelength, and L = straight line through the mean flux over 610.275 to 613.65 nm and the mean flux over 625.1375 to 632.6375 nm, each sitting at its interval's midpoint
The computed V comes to 0.024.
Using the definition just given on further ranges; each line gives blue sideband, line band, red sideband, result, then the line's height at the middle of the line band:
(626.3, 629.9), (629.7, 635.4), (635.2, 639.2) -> 0.08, 1.85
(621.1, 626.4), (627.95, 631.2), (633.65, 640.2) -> 0.04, 1.8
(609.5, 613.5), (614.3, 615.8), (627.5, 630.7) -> 0.00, 1.78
